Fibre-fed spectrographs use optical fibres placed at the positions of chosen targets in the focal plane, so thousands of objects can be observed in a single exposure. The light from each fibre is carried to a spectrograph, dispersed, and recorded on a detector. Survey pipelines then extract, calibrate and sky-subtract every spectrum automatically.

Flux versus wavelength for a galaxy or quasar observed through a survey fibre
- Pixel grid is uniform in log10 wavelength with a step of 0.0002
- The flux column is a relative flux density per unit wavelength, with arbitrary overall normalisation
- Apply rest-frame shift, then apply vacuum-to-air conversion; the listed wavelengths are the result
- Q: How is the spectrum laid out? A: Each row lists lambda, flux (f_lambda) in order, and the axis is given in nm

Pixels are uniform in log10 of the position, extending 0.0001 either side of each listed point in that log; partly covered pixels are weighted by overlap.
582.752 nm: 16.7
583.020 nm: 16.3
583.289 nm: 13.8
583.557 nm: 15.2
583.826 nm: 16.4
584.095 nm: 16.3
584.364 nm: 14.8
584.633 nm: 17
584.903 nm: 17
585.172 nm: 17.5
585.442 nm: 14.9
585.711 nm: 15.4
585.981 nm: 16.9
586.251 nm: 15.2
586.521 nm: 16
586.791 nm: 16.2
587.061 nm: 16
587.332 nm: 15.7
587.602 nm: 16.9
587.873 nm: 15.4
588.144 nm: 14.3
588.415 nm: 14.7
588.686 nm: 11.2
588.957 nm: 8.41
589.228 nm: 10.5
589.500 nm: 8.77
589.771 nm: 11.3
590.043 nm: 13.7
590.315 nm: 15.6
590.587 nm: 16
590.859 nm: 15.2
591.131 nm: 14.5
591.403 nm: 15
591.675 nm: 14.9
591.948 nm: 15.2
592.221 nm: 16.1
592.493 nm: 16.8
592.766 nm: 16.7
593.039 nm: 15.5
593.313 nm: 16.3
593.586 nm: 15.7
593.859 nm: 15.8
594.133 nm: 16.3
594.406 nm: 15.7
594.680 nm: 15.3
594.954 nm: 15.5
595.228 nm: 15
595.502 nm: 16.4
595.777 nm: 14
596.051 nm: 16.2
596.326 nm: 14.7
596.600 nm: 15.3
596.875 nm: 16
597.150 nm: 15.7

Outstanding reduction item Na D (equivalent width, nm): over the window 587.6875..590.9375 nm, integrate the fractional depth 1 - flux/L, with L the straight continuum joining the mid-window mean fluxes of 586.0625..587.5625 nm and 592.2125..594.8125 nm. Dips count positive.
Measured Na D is 0.615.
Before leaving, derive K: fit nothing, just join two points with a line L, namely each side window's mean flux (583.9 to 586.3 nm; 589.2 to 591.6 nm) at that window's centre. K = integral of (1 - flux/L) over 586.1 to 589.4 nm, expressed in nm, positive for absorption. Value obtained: 0.17 nm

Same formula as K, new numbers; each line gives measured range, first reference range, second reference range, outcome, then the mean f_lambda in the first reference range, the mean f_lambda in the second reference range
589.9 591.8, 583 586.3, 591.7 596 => 0.099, 15.9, 15.7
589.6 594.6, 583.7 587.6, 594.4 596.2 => 0.108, 16.1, 15.4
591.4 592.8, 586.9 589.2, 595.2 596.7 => -0.111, 13.9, 15.3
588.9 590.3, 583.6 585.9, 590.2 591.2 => 0.398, 16.1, 15.4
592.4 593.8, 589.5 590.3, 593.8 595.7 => -0.159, 12.3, 15.7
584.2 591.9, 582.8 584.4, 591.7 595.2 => 0.530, 15.6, 15.8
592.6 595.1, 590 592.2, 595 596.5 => -0.108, 15.1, 15.3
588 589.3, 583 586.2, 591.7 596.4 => 0.322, 15.9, 15.7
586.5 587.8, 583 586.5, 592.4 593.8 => -0.014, 15.9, 16.2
